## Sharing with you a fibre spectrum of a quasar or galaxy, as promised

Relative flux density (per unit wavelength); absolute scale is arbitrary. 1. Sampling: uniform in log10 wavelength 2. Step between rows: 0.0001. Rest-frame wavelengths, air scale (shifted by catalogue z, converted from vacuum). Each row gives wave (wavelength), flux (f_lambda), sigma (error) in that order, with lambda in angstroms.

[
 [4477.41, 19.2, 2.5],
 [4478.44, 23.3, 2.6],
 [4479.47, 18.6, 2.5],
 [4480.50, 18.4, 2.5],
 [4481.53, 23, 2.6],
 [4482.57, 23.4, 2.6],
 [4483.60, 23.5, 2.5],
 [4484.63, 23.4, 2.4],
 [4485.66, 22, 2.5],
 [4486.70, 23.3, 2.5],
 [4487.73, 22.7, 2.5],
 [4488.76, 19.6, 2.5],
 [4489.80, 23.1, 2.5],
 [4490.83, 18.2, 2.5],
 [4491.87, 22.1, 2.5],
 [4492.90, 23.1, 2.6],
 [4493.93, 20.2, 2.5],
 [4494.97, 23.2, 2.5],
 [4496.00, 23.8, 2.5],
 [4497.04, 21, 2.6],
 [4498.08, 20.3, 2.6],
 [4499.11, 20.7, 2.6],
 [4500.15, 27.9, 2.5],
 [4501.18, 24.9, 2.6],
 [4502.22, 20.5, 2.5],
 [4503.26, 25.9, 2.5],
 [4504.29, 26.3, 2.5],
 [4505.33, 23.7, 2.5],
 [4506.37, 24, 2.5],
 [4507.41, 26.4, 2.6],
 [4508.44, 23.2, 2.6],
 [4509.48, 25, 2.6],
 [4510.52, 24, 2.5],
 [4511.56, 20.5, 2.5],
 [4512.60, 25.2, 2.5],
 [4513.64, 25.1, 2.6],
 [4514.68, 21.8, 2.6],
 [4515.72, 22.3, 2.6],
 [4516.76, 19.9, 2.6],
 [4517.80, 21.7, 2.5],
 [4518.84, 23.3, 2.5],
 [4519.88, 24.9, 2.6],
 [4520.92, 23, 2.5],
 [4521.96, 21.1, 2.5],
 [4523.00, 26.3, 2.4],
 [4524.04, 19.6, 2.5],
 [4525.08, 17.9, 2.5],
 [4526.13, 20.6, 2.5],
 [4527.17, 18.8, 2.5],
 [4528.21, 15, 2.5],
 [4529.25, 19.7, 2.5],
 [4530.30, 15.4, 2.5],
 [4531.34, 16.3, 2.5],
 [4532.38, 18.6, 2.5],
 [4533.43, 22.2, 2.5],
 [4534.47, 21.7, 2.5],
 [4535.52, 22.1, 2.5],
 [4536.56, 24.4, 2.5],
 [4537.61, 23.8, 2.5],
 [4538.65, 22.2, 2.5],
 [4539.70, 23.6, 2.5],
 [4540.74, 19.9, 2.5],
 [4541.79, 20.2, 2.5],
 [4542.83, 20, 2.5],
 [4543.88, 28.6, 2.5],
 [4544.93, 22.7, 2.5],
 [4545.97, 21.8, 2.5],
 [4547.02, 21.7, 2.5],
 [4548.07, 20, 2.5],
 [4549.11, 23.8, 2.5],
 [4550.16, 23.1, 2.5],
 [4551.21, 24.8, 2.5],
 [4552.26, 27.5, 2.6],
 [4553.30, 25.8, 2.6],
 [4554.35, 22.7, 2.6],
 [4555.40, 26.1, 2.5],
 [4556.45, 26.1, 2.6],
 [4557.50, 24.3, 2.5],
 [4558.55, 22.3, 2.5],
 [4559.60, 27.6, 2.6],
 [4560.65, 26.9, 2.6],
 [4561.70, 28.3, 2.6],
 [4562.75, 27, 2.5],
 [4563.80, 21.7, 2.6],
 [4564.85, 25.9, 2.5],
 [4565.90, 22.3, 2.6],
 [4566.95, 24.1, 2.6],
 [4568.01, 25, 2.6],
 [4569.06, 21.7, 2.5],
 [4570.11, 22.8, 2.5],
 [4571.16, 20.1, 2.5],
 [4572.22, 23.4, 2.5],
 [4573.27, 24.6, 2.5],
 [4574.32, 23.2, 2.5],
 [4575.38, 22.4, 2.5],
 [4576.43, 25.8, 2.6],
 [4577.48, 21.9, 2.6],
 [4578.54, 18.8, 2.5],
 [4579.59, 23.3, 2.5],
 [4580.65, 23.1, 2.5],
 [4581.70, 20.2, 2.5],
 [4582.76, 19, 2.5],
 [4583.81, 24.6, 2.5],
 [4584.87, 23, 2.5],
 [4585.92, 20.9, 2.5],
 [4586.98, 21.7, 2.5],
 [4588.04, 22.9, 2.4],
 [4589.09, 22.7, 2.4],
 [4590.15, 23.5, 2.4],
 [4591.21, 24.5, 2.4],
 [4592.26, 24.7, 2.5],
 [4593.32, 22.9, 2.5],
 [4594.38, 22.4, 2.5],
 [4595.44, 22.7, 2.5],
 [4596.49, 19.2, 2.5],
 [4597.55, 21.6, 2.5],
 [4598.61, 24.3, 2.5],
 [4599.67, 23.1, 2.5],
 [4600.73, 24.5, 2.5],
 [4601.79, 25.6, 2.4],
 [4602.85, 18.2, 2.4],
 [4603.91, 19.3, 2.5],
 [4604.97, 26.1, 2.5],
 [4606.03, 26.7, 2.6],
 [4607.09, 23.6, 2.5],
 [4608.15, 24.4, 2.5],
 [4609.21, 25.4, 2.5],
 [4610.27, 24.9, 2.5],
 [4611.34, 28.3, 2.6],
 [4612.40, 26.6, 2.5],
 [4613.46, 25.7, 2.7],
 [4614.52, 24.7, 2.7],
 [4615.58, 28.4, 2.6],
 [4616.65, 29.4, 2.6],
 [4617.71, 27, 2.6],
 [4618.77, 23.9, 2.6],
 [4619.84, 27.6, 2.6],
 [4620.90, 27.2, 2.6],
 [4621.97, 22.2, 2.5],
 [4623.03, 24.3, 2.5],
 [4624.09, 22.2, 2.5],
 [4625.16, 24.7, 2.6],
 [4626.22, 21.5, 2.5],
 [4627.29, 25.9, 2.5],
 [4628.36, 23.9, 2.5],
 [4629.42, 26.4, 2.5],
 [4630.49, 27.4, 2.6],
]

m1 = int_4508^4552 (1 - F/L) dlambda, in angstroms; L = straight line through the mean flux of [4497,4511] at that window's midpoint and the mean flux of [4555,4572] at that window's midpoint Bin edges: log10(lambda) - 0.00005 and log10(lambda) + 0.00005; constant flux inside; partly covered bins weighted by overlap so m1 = 4.3 angstroms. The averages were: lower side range 23.9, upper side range 24.5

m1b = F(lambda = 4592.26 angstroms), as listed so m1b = 24.7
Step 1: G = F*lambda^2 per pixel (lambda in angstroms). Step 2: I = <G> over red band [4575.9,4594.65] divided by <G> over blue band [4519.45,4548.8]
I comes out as 1.09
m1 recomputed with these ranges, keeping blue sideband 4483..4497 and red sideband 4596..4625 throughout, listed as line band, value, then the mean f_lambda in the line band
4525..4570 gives 1.22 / 22.7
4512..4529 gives 0.85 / 21.6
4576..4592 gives 1.10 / 22.4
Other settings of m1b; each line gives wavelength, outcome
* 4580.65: 23.1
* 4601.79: 25.6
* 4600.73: 24.5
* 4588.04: 22.9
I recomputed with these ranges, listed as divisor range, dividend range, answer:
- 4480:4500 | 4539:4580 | 1.11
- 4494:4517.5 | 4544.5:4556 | 1.03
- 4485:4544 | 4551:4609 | 1.10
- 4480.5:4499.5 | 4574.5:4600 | 1.07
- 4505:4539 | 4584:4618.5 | 1.14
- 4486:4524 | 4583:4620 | 1.09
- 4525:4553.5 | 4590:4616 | 1.15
